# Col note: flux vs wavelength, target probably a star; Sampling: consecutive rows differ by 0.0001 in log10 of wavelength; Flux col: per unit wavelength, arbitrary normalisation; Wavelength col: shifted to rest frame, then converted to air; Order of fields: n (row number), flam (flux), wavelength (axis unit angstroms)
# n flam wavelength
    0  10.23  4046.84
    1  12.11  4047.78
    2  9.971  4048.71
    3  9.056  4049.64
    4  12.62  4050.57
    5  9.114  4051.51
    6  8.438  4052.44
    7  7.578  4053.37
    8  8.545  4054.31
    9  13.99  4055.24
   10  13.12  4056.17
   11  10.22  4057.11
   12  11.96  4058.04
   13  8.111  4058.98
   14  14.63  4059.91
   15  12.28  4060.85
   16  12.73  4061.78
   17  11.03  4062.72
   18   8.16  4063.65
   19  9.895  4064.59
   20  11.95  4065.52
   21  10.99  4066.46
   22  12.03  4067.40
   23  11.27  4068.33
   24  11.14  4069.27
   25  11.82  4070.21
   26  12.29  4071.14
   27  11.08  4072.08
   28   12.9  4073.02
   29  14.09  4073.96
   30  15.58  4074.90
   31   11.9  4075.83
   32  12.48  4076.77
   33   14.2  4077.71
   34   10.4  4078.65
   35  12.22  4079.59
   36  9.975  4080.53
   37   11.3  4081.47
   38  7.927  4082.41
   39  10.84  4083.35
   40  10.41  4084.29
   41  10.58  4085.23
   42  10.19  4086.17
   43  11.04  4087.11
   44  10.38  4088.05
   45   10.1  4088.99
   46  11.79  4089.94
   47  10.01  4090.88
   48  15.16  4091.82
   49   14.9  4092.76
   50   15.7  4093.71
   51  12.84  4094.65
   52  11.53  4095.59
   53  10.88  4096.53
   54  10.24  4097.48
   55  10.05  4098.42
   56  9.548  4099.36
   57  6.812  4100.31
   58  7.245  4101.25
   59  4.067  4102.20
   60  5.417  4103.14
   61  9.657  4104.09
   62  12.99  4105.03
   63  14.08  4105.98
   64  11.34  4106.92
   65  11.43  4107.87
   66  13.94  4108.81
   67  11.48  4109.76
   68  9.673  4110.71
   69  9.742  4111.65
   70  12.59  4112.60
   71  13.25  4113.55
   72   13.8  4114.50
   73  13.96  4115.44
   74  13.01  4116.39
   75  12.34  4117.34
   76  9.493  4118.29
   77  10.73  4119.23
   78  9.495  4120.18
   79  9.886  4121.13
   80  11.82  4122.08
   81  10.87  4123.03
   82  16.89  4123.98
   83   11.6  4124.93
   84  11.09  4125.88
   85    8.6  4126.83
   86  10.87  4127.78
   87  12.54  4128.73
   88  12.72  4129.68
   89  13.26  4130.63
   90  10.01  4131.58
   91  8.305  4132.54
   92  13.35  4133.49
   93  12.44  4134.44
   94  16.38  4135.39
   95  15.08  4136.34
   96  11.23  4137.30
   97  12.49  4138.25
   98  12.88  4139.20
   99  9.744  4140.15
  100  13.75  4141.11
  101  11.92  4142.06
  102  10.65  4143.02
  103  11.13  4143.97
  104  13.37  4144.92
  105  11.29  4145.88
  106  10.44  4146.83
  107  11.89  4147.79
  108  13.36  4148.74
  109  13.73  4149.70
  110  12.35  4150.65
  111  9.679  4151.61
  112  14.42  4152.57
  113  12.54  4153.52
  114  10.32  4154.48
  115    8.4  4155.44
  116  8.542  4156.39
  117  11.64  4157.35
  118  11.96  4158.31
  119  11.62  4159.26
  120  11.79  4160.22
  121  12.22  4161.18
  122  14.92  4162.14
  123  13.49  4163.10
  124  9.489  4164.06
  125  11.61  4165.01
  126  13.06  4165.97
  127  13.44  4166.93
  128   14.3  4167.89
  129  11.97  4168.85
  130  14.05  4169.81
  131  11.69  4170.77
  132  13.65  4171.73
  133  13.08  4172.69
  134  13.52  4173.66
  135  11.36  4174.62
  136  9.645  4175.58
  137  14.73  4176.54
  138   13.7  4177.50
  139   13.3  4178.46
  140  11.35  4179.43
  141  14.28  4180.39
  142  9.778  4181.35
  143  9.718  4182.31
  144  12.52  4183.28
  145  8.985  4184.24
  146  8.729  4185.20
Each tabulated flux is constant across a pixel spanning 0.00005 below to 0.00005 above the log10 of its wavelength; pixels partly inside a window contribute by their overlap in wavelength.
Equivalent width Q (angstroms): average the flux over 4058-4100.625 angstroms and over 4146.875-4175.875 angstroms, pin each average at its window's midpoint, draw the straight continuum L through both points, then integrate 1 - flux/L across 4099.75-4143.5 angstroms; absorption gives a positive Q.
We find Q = 1.5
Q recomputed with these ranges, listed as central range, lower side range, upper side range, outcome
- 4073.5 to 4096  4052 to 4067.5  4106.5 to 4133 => -1.4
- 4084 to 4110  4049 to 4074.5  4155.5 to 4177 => 1.5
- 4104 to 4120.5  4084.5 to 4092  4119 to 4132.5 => -1.0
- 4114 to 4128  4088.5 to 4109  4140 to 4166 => -0.5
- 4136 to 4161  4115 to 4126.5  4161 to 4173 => 1.3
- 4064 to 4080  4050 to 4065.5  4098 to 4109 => -2.6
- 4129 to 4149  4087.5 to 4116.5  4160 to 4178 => -0.2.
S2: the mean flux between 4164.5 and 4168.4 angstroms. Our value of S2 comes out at 13.1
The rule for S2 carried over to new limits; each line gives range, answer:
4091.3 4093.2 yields 14.9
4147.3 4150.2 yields 13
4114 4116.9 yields 13.6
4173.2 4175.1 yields 12.4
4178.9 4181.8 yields 11.8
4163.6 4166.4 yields 11.4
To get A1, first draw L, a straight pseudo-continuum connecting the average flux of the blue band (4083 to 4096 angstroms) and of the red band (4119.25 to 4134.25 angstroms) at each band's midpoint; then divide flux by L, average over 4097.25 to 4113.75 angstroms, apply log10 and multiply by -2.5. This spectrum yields 0.15 mag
